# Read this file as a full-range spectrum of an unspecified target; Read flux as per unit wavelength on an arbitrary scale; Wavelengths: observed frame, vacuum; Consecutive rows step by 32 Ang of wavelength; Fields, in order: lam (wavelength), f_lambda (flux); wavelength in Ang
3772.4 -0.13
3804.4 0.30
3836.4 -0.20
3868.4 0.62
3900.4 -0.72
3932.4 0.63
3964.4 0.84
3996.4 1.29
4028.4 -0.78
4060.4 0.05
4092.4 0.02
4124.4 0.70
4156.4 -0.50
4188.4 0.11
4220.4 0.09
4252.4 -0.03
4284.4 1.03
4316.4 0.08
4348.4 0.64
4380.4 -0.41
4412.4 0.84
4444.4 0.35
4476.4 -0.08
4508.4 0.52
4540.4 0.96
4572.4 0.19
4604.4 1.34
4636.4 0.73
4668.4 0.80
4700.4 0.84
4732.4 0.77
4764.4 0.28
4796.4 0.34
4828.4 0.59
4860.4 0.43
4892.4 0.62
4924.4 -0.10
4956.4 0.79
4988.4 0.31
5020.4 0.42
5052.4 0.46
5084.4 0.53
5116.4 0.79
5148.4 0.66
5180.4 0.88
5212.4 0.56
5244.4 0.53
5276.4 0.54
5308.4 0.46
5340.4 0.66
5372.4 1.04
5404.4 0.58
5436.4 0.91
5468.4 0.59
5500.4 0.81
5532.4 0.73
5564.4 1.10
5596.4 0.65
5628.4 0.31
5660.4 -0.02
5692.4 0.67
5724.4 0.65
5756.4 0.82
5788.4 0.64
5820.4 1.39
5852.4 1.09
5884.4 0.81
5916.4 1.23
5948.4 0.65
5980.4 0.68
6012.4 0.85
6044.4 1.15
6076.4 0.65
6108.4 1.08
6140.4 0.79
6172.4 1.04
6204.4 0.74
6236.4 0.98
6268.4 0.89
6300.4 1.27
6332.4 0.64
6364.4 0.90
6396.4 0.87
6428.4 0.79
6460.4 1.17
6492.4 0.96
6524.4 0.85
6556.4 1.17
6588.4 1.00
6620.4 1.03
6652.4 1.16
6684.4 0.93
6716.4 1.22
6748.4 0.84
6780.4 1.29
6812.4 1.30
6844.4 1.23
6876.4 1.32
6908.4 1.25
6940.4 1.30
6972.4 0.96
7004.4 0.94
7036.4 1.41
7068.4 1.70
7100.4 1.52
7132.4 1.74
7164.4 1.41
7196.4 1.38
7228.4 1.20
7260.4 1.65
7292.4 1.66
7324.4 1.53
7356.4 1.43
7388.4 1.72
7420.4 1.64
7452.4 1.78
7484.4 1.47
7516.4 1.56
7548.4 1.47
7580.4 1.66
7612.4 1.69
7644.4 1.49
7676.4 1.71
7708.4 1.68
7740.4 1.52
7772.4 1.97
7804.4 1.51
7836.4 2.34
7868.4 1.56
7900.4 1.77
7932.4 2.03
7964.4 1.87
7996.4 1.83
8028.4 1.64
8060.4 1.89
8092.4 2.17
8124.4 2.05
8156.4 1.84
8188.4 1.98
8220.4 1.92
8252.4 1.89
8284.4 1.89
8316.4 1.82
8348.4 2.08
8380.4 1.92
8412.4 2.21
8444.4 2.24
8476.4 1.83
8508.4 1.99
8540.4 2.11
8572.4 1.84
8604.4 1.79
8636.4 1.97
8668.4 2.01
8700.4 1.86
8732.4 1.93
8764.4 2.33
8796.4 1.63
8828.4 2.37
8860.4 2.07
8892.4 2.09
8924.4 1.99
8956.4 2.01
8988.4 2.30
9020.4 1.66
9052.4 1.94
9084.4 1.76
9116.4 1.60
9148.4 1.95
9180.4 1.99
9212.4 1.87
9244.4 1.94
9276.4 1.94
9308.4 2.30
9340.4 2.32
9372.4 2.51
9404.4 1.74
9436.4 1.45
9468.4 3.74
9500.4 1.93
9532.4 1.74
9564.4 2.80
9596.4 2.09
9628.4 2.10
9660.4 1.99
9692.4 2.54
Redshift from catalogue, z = 0.76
